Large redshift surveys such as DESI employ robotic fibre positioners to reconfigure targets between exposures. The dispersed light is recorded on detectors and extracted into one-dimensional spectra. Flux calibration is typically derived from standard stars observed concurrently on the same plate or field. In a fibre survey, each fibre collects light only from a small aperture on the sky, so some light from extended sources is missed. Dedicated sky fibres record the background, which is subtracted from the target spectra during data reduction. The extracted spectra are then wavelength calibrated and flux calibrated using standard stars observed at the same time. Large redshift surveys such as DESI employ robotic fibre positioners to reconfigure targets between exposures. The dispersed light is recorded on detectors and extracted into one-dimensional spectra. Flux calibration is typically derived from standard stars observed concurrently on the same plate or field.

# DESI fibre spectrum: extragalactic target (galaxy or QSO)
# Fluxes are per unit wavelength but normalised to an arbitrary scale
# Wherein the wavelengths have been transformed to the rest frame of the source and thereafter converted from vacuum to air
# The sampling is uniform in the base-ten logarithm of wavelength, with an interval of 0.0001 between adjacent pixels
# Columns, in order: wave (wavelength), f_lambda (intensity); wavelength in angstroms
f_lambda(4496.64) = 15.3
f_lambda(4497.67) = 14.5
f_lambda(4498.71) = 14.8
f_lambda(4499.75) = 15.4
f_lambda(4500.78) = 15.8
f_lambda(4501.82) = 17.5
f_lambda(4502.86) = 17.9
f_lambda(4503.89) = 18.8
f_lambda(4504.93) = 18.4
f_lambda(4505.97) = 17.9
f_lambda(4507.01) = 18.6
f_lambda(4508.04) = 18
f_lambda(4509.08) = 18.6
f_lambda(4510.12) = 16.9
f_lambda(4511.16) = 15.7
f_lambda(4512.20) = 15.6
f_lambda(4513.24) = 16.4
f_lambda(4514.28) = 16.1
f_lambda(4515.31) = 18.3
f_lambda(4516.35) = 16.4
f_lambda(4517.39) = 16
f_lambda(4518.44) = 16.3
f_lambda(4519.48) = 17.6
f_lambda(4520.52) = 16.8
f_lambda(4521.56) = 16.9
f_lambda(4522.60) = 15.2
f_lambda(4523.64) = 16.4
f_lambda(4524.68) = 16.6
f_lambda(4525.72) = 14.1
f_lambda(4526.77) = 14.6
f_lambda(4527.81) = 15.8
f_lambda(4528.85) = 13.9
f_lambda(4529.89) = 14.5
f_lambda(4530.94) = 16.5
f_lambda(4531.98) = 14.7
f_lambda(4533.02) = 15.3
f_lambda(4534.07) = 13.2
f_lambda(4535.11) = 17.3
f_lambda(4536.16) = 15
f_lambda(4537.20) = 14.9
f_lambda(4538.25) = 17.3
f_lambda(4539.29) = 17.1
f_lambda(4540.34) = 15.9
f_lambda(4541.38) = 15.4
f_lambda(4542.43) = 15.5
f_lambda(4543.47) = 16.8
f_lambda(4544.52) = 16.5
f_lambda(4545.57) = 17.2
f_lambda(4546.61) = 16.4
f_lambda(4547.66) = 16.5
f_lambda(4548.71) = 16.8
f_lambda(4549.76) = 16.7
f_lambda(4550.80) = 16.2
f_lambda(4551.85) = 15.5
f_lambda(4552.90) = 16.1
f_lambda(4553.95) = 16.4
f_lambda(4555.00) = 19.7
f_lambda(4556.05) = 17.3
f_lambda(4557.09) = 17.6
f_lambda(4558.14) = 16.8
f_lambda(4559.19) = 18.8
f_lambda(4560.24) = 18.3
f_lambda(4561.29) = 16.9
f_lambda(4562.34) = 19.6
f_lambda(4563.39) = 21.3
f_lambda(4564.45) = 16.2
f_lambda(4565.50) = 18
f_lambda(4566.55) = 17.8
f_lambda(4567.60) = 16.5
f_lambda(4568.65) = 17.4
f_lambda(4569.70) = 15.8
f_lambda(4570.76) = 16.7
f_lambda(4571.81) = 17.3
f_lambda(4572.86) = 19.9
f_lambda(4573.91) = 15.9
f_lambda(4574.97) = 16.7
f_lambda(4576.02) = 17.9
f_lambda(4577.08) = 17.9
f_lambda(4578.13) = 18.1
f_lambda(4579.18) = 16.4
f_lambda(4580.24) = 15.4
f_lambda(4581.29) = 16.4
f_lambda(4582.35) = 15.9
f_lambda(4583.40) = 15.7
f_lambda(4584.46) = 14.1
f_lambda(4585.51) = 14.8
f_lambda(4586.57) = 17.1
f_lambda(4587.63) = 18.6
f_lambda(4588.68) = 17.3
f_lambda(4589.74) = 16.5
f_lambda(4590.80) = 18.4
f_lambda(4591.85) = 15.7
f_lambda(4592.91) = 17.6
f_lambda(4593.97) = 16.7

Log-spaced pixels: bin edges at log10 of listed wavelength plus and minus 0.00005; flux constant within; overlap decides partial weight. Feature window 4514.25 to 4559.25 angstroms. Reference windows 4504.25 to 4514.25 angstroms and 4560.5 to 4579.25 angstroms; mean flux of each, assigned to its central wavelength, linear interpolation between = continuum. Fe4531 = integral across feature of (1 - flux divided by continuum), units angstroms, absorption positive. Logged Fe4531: 3.1 angstroms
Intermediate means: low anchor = 17.3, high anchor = 17.6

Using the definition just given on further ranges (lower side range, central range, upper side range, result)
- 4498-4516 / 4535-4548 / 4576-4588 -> 0.40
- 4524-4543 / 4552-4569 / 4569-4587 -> -1.70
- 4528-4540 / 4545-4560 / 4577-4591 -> -1.11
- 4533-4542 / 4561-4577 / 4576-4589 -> -1.31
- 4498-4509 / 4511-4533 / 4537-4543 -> 1.03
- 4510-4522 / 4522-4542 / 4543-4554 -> 1.27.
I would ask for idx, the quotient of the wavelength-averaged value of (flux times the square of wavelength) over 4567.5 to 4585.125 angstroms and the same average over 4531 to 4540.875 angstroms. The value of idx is 1.1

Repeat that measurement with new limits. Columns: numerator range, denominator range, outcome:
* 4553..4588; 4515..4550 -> 1.10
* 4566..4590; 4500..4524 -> 1.01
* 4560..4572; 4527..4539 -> 1.17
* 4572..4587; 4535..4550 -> 1.03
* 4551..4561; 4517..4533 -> 1.12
